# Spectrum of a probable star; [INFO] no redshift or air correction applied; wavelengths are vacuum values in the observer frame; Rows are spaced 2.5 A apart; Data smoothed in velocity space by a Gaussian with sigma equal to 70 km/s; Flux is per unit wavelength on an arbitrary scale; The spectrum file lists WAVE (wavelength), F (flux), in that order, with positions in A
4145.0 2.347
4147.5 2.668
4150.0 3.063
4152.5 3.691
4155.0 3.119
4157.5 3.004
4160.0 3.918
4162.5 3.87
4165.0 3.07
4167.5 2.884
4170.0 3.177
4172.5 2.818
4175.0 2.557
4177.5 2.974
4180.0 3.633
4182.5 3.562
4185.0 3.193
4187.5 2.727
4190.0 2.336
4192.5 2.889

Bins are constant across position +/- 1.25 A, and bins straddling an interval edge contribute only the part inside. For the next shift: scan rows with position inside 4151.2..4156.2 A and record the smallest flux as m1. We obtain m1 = 3.119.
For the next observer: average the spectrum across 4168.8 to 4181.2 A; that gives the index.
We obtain 3.03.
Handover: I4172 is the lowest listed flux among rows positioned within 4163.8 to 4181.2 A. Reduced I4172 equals 2.557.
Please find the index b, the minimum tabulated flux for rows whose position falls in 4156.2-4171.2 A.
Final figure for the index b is 2.884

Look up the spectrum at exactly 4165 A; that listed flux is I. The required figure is 3.07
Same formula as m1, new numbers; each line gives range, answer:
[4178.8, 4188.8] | 2.727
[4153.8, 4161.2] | 3.004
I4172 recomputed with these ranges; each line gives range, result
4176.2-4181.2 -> 2.974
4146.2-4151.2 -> 2.668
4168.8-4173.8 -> 2.818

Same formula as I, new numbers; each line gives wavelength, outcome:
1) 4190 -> 2.336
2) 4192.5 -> 2.889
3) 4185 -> 3.193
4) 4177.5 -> 2.974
